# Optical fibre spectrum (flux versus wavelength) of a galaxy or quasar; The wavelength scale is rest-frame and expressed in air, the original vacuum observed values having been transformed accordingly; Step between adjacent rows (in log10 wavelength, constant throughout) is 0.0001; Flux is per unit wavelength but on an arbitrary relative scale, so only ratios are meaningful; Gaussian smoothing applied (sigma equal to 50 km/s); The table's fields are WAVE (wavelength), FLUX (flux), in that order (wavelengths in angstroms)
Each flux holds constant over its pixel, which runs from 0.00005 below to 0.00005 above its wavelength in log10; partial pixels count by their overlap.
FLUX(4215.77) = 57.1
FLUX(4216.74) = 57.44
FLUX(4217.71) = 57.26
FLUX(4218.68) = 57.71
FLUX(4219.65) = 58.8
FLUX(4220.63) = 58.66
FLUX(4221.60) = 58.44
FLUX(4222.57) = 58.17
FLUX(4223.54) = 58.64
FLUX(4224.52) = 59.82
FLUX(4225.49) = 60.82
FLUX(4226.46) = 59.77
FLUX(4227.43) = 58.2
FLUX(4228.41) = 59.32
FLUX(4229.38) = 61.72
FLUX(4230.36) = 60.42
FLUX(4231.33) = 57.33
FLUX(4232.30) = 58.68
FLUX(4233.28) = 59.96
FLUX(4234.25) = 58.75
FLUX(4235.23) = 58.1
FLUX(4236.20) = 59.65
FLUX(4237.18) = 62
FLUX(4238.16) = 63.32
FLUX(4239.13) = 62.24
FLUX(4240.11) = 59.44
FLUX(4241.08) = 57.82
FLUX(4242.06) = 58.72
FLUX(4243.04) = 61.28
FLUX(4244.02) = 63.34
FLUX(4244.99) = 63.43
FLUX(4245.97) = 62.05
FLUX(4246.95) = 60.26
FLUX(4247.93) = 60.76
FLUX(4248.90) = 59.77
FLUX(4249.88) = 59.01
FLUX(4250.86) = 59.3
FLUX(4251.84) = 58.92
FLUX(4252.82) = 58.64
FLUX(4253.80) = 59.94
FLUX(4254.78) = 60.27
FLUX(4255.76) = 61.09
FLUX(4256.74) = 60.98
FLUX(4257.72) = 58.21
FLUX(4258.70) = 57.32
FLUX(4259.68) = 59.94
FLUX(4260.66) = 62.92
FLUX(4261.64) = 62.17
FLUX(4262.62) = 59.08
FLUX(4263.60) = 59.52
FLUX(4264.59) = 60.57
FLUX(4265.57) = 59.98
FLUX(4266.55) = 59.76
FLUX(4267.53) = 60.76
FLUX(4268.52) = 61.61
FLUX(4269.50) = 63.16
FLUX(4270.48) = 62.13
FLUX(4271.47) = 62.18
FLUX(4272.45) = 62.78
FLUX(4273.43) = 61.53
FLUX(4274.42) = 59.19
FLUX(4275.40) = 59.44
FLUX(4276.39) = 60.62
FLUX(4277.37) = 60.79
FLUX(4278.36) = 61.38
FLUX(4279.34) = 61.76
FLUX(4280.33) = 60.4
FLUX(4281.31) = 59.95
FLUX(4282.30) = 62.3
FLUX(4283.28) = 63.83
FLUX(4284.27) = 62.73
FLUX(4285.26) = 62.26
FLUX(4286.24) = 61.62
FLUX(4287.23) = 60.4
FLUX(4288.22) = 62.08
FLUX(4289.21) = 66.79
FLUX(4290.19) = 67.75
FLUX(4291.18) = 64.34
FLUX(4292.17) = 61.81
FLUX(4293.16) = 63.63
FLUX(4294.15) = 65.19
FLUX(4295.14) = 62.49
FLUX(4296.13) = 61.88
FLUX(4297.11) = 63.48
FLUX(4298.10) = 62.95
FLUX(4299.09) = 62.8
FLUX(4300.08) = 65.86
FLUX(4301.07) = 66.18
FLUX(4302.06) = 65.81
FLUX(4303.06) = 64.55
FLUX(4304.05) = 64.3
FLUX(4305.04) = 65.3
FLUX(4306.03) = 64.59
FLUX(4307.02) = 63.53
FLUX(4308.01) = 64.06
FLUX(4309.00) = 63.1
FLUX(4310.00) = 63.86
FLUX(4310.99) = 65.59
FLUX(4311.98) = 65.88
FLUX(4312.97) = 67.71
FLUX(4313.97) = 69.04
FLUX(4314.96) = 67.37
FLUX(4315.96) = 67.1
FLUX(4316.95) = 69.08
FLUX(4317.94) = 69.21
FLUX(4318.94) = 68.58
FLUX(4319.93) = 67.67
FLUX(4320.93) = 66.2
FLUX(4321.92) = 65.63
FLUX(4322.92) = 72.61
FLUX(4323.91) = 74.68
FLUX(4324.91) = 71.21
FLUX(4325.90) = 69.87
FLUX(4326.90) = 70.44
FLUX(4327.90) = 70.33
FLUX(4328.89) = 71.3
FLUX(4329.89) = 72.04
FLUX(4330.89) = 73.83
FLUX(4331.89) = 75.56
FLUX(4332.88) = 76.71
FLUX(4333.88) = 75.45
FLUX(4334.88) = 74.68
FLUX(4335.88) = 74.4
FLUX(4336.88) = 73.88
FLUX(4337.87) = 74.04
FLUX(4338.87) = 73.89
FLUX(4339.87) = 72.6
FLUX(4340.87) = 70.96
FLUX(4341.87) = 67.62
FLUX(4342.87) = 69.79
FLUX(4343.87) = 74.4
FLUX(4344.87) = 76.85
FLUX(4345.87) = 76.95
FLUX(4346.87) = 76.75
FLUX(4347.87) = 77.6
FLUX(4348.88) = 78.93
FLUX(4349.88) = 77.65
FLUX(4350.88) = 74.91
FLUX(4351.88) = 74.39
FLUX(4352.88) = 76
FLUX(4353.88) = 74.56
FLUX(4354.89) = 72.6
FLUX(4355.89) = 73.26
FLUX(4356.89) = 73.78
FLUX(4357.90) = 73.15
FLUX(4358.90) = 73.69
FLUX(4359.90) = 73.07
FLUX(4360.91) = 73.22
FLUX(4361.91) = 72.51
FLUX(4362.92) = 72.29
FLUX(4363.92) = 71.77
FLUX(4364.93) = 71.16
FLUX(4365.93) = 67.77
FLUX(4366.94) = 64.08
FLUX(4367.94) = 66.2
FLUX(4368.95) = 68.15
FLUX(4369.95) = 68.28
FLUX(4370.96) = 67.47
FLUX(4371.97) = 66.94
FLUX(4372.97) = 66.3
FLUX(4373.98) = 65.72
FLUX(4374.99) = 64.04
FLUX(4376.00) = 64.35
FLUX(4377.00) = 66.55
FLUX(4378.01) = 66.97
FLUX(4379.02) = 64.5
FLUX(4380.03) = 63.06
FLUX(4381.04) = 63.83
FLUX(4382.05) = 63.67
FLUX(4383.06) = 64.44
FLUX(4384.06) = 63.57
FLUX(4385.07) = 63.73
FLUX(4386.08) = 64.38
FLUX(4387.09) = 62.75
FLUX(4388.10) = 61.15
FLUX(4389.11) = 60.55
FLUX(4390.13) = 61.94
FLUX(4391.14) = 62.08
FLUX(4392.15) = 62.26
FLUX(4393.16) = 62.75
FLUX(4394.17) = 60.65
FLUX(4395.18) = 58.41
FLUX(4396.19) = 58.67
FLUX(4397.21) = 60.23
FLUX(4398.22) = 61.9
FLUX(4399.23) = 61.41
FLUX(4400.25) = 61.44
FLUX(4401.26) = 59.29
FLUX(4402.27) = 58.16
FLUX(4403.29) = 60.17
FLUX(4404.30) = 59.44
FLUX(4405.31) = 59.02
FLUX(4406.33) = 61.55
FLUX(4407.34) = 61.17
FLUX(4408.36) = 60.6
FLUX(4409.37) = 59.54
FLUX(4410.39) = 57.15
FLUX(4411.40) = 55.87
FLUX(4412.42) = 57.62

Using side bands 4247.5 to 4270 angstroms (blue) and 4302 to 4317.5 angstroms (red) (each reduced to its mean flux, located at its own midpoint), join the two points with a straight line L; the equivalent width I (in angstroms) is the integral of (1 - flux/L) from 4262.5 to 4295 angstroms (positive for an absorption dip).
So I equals 0.2 angstroms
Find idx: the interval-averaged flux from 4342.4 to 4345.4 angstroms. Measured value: 73.8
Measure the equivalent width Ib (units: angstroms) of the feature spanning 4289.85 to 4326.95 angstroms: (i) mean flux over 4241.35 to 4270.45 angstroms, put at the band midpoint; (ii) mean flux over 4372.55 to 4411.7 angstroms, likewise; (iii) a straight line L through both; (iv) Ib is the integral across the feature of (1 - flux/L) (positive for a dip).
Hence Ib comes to -3.1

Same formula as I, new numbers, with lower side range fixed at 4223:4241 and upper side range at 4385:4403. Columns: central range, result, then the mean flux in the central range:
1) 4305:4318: -1.2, 66.1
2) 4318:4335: -3.0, 71.4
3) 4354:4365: -2.2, 72.8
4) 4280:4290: -0.4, 62.5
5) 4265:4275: -0.2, 61.3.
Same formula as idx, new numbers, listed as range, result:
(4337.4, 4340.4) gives 73.4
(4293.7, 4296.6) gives 63.1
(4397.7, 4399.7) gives 61.8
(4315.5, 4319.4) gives 68.5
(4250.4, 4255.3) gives 59.4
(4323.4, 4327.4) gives 71.6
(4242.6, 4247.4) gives 62.1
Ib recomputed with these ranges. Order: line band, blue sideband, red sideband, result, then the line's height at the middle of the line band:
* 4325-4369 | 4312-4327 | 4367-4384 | -3.8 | 67.3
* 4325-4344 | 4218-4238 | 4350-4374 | -1.1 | 68.7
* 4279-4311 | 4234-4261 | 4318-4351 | 1.7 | 67.2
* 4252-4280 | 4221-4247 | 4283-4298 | 0.6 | 61.9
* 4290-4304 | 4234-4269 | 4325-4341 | 0.7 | 67.5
